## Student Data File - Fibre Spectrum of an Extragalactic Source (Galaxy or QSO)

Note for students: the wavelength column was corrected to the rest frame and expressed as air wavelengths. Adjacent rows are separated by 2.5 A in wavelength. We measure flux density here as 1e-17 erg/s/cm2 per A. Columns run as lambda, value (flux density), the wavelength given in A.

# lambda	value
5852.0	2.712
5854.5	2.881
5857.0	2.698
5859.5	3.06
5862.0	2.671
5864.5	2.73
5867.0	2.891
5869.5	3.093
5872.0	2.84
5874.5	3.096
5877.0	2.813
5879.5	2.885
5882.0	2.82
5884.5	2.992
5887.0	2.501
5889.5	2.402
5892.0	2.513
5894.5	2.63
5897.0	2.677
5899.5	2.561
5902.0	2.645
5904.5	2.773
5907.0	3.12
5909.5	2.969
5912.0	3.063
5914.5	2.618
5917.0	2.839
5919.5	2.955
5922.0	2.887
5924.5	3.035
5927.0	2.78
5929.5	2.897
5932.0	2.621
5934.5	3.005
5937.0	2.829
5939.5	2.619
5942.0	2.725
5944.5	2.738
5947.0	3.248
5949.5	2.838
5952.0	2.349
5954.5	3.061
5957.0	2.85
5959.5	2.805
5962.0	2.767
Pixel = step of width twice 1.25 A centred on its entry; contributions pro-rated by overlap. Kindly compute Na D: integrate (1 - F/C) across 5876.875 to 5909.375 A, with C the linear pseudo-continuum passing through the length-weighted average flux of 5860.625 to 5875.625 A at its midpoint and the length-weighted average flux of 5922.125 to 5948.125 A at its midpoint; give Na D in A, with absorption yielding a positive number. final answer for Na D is 1.7 A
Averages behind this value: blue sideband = 2.89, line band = 2.72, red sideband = 2.85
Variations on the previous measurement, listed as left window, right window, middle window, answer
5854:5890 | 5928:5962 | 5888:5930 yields 0.6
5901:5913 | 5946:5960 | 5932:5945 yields 0.5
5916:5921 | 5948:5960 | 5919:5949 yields -0.1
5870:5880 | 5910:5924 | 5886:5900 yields 1.7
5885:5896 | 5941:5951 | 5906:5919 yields -1.2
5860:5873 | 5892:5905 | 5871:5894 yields -0.1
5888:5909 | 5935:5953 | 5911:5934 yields -1.1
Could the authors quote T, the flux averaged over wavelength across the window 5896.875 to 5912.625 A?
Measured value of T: 2.83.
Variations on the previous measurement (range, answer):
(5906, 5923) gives 2.92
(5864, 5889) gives 2.86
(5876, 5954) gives 2.79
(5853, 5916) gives 2.8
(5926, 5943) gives 2.78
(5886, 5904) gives 2.57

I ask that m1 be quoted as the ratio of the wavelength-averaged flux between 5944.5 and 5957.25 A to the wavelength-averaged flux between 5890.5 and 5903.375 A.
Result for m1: 1.10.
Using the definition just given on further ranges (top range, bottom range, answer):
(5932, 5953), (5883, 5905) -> 1.06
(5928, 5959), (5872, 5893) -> 1.02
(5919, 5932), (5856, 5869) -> 1.02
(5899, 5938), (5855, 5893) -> 1.02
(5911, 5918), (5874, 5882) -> 0.98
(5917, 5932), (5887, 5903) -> 1.12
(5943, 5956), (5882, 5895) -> 1.08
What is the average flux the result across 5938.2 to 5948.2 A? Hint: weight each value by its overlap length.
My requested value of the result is 2.83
